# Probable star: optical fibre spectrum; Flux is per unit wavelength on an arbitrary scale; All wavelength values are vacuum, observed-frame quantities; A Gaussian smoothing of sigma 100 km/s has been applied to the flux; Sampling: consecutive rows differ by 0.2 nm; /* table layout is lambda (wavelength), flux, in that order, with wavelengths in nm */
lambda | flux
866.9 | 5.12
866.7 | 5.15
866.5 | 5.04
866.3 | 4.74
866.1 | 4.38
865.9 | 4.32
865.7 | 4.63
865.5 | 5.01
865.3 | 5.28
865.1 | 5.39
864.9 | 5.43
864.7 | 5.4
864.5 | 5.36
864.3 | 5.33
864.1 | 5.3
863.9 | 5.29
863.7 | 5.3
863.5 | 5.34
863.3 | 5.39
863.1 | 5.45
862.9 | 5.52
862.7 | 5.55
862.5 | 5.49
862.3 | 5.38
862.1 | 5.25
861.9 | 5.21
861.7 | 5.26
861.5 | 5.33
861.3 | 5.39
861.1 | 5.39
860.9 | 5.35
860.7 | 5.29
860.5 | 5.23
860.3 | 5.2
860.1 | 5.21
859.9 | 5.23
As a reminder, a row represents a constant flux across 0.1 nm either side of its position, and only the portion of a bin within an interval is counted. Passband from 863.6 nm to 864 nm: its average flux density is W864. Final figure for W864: 5.29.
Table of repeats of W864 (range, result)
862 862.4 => 5.31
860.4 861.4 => 5.33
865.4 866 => 4.65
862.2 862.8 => 5.47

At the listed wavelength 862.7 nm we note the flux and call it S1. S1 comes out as 5.55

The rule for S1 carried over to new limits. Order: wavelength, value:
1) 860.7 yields 5.29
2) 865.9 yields 4.32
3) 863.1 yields 5.45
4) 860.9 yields 5.35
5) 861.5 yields 5.33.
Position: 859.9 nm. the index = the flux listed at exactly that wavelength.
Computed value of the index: 5.23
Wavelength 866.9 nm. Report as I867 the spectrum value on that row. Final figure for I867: 5.12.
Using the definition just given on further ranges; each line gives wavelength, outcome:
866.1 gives 4.38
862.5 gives 5.49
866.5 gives 5.04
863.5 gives 5.34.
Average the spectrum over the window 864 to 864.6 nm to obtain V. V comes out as 5.33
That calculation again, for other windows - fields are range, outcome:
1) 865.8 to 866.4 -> 4.48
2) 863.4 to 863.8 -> 5.32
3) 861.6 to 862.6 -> 5.32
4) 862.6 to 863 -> 5.54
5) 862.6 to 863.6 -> 5.45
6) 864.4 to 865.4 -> 5.37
